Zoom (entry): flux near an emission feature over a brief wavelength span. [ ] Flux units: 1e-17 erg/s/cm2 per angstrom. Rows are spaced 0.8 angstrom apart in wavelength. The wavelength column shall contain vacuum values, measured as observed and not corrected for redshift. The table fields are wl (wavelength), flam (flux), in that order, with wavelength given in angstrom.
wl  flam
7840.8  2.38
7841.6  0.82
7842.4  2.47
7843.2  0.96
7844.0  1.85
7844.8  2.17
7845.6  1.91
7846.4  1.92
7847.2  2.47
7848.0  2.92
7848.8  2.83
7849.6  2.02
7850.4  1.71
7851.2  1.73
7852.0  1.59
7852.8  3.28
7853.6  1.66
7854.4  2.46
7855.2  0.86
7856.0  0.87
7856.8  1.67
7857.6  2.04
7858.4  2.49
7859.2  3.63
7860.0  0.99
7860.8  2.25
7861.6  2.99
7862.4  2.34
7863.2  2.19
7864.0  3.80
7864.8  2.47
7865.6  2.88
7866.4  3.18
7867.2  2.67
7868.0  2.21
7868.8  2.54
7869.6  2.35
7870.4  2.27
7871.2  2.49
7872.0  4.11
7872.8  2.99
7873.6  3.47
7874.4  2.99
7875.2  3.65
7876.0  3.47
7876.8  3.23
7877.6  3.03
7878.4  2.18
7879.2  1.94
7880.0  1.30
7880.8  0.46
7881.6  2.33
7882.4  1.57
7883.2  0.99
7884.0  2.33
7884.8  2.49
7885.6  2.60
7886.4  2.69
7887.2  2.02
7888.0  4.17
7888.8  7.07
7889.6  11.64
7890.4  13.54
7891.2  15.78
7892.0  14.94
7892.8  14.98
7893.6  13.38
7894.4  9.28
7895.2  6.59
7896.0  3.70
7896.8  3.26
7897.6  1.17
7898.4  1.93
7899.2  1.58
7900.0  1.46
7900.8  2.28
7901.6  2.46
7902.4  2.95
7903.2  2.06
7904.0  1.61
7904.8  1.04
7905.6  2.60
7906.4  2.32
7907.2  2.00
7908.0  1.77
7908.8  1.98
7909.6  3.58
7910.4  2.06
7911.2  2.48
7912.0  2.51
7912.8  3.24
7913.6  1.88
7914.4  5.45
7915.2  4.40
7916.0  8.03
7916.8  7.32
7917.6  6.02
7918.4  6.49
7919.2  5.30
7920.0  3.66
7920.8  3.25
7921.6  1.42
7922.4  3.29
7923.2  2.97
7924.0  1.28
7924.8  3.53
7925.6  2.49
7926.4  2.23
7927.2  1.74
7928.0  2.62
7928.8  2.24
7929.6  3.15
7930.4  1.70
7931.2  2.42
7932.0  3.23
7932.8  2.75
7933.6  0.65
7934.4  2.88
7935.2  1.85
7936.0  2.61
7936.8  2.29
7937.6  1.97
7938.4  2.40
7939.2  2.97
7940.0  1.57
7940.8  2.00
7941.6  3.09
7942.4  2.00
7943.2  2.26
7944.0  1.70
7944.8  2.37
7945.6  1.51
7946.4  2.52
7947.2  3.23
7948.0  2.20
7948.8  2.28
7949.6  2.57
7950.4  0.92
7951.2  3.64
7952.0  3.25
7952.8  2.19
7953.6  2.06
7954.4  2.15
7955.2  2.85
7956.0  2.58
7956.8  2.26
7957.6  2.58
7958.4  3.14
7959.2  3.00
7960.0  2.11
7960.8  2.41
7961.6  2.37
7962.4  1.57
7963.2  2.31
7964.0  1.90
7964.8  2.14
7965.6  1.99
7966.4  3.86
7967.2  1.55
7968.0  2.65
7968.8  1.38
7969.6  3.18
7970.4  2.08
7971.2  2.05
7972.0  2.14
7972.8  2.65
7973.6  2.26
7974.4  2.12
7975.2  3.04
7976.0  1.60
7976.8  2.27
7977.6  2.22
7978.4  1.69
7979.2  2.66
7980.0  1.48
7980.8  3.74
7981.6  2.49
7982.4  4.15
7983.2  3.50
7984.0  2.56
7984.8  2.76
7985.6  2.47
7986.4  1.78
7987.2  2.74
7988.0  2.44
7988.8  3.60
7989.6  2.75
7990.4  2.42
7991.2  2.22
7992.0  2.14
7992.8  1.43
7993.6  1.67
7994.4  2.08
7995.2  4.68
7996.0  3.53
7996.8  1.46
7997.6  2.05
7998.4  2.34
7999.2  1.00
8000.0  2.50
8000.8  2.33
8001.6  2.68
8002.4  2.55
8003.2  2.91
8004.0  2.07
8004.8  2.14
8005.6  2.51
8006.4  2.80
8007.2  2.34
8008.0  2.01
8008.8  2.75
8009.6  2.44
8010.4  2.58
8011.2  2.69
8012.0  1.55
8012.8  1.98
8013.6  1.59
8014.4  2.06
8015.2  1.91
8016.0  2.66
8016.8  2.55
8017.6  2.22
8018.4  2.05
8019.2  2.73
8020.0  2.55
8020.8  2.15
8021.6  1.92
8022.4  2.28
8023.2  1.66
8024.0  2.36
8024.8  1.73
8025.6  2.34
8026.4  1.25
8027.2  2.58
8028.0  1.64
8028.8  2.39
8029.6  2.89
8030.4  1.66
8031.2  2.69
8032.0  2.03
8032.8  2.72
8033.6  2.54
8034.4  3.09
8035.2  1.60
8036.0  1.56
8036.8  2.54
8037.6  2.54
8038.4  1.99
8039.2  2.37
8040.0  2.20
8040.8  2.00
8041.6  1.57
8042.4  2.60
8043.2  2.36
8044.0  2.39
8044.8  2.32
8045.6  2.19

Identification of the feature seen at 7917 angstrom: [N II]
